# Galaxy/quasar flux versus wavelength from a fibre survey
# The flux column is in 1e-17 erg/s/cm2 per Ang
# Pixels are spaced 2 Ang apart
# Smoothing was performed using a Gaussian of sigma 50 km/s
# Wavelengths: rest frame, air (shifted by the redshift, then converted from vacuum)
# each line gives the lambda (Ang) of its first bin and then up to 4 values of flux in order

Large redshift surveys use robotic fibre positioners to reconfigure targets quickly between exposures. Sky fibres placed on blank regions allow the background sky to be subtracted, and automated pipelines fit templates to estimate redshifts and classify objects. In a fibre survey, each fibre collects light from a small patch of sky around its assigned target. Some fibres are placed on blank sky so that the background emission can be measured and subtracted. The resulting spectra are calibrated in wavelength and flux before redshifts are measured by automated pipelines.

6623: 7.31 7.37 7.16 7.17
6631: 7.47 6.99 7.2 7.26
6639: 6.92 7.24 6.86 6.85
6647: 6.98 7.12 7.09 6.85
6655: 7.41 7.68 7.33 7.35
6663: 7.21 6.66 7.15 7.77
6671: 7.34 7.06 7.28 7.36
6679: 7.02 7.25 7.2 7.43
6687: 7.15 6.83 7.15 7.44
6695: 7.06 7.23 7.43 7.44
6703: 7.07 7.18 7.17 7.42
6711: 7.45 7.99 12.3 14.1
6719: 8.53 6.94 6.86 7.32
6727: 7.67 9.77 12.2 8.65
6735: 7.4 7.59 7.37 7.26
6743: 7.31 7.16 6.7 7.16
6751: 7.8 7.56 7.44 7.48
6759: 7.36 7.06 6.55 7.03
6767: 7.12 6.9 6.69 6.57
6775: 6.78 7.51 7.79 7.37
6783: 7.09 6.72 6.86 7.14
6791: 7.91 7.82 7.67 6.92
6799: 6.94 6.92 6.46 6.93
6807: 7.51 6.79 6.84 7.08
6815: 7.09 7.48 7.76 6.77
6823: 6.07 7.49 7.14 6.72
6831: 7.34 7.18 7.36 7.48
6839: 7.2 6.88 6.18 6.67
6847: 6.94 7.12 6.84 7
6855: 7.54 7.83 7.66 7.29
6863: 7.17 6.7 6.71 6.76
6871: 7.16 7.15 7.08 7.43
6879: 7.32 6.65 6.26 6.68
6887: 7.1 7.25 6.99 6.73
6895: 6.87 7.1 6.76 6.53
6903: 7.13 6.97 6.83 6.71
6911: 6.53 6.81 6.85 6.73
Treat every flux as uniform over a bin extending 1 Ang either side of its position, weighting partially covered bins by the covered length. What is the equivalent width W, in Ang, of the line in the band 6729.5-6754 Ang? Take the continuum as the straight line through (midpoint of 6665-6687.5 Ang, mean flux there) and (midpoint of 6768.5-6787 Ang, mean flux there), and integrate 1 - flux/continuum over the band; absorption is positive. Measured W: -2.7 Ang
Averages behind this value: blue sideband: 7.25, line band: 7.89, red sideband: 7.04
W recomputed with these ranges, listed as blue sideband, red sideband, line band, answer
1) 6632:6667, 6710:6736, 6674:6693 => 1.9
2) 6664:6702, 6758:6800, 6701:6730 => -4.8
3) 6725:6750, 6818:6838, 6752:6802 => 2.9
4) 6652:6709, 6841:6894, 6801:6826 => 0.2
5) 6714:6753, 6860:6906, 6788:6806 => 1.4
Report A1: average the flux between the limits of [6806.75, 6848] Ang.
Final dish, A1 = 7.04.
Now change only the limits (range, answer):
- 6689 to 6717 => 7.91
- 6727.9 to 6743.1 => 8.51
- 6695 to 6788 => 7.7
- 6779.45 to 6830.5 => 7.11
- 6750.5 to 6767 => 7.26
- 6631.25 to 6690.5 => 7.17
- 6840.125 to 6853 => 6.79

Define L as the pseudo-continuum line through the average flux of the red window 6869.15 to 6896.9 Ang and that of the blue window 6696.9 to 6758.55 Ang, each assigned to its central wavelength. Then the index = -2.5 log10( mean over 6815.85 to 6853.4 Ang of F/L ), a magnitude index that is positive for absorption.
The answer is 0.04 mag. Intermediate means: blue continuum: 8.04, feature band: 7.03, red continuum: 6.97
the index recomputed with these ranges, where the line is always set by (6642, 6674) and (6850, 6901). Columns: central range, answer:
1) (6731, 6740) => -0.16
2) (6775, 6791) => -0.02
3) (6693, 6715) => -0.06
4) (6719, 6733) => -0.19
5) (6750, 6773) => -0.01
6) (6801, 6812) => 0.03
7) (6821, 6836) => 0.01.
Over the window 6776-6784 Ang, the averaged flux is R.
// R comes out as 7.44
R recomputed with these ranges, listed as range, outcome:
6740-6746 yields 7.24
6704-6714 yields 7.44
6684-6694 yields 7.2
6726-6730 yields 8.72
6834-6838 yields 7.42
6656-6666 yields 7.25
